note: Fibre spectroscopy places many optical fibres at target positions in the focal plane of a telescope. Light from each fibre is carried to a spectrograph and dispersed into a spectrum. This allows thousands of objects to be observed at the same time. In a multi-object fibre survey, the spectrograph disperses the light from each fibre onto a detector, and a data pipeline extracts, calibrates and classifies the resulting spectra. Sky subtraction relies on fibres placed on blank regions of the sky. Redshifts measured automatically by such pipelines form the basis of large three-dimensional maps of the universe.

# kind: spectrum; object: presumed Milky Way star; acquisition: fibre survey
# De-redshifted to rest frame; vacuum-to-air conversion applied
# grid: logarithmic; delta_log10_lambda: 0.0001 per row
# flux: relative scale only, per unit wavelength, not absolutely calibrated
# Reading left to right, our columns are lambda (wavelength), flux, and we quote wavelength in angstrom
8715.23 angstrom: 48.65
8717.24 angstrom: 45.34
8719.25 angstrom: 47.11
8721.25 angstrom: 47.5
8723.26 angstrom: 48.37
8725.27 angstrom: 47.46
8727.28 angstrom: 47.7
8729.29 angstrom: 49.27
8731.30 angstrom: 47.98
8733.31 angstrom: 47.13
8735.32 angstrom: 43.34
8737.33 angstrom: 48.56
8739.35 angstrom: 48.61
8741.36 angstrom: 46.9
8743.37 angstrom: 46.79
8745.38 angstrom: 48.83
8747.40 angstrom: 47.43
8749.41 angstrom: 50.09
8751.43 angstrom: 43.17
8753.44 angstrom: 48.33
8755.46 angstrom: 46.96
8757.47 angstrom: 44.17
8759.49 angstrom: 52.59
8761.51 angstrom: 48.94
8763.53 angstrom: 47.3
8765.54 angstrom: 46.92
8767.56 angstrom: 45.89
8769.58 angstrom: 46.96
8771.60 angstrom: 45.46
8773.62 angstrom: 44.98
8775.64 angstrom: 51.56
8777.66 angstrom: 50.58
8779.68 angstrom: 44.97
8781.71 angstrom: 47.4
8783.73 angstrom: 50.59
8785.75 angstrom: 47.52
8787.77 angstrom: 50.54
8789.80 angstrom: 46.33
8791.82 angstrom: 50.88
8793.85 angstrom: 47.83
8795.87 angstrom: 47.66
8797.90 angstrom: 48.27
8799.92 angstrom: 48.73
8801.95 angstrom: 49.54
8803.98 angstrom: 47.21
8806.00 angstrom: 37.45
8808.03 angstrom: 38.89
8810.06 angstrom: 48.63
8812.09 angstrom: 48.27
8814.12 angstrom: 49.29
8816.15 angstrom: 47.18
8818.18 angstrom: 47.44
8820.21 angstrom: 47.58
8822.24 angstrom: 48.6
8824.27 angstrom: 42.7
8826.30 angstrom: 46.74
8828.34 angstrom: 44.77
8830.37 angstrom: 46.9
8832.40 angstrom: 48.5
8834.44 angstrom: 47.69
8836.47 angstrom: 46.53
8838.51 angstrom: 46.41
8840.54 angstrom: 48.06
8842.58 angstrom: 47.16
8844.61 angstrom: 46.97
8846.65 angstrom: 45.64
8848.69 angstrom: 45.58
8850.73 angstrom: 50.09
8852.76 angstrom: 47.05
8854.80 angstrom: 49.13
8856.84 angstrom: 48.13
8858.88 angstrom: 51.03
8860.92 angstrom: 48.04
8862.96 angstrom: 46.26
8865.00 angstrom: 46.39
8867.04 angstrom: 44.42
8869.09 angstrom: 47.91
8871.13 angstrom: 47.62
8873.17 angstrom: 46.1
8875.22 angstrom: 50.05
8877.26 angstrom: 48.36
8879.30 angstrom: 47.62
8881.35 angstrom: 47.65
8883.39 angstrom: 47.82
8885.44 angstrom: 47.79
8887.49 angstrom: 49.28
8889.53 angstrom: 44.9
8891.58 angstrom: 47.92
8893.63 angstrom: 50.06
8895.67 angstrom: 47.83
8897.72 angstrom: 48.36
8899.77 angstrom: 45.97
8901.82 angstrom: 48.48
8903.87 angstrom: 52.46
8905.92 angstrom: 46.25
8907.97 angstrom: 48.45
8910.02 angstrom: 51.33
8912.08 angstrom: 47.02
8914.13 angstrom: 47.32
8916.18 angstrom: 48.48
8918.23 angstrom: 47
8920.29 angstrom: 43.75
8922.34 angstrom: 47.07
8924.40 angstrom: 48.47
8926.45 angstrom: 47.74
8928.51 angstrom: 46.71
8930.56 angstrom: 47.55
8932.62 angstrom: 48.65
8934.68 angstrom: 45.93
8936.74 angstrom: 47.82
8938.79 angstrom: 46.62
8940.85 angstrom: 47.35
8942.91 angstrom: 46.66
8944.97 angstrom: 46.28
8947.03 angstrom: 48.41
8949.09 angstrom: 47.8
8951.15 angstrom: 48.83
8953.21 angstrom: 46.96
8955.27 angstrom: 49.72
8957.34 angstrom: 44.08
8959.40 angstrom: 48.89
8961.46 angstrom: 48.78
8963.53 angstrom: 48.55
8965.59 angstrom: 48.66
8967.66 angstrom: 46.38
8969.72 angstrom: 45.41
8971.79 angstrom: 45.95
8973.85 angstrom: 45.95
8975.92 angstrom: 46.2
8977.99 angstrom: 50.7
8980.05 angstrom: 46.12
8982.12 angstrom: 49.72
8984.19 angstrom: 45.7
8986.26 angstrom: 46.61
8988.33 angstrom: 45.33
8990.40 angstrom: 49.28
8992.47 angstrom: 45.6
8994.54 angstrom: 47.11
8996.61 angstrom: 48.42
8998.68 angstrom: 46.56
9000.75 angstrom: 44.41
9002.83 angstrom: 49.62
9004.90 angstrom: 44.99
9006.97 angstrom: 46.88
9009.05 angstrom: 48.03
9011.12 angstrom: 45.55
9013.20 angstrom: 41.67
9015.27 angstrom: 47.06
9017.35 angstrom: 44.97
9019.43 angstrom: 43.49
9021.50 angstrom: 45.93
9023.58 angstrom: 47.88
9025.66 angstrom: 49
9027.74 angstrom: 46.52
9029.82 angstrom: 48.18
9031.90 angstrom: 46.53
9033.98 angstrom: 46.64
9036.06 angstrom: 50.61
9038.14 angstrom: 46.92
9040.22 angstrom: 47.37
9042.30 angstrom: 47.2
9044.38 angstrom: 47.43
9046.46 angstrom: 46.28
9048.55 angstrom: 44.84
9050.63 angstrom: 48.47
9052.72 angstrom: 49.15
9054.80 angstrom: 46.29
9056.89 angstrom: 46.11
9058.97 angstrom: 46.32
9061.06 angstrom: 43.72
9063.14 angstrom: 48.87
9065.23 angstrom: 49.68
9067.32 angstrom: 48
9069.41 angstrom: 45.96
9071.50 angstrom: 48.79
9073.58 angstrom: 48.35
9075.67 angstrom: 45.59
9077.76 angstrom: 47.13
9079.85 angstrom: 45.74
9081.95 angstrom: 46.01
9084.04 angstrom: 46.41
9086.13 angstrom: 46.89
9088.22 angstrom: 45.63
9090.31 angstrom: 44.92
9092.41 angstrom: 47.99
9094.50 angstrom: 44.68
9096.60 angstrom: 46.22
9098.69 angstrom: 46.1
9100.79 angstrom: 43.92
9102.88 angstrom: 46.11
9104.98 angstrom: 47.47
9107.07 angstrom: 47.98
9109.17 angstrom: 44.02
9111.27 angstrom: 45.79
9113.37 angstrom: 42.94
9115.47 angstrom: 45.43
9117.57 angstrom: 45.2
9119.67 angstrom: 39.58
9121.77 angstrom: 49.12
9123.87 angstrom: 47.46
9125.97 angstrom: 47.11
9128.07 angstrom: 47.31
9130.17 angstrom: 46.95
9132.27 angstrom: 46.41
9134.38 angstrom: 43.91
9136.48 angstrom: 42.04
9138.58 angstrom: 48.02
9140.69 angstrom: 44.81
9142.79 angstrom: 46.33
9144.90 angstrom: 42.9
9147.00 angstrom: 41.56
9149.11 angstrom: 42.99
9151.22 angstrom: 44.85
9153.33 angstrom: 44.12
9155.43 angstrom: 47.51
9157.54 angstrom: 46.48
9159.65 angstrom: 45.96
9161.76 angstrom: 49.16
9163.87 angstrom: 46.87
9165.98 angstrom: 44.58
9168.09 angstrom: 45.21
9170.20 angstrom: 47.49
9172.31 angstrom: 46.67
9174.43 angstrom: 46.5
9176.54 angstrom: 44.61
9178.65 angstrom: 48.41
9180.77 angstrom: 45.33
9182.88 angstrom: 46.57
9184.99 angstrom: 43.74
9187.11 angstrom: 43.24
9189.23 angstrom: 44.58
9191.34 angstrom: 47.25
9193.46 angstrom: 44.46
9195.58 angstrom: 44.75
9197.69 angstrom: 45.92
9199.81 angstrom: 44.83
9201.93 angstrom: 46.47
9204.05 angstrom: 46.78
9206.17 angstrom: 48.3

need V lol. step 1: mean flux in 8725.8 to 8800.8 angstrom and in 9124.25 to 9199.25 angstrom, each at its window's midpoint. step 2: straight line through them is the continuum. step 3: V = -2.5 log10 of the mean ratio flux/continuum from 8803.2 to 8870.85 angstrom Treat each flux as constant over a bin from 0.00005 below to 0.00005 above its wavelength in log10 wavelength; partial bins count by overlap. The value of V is 0.01 mag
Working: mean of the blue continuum 47.8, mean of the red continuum 45.6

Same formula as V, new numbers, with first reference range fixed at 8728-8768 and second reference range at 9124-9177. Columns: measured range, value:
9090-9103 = 0.00 mag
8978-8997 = -0.02 mag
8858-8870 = -0.01 mag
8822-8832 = 0.03 mag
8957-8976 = -0.01 mag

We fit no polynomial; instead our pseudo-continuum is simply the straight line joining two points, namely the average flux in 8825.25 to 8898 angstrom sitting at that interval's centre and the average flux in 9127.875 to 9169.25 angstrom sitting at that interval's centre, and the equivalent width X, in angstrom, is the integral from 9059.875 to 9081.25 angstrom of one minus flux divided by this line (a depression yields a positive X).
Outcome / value -0.6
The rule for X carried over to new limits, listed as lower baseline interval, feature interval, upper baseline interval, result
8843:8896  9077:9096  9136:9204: 0.0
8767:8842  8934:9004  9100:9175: -1.3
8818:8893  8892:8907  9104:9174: -0.4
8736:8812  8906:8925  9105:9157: -0.4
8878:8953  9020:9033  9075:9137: -0.2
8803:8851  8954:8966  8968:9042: -0.4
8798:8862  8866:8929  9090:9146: -1.5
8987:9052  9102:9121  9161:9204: 0.5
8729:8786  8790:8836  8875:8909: 0.9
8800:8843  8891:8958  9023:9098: -1.4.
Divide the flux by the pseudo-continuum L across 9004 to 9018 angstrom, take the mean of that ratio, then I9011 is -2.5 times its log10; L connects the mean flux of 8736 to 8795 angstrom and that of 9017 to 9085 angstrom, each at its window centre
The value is 0.04 mag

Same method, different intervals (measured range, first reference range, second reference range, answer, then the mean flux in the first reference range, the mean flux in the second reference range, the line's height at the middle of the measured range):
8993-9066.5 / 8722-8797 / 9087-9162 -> -0.02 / 47.7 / 45.5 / 46.1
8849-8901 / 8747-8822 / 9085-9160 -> -0.02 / 47.4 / 45.5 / 46.9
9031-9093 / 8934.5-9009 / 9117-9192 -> -0.01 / 47.2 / 45.6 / 46.4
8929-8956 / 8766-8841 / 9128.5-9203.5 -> -0.02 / 47.1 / 45.5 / 46.5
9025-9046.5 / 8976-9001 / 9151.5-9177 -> -0.01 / 47.2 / 46.3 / 46.9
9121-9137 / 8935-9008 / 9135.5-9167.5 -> -0.02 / 47.2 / 45.2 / 45.5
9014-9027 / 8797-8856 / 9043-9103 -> 0.01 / 46.8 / 46.6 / 46.7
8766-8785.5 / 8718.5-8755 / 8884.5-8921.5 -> 0.00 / 47.5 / 47.9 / 47.6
